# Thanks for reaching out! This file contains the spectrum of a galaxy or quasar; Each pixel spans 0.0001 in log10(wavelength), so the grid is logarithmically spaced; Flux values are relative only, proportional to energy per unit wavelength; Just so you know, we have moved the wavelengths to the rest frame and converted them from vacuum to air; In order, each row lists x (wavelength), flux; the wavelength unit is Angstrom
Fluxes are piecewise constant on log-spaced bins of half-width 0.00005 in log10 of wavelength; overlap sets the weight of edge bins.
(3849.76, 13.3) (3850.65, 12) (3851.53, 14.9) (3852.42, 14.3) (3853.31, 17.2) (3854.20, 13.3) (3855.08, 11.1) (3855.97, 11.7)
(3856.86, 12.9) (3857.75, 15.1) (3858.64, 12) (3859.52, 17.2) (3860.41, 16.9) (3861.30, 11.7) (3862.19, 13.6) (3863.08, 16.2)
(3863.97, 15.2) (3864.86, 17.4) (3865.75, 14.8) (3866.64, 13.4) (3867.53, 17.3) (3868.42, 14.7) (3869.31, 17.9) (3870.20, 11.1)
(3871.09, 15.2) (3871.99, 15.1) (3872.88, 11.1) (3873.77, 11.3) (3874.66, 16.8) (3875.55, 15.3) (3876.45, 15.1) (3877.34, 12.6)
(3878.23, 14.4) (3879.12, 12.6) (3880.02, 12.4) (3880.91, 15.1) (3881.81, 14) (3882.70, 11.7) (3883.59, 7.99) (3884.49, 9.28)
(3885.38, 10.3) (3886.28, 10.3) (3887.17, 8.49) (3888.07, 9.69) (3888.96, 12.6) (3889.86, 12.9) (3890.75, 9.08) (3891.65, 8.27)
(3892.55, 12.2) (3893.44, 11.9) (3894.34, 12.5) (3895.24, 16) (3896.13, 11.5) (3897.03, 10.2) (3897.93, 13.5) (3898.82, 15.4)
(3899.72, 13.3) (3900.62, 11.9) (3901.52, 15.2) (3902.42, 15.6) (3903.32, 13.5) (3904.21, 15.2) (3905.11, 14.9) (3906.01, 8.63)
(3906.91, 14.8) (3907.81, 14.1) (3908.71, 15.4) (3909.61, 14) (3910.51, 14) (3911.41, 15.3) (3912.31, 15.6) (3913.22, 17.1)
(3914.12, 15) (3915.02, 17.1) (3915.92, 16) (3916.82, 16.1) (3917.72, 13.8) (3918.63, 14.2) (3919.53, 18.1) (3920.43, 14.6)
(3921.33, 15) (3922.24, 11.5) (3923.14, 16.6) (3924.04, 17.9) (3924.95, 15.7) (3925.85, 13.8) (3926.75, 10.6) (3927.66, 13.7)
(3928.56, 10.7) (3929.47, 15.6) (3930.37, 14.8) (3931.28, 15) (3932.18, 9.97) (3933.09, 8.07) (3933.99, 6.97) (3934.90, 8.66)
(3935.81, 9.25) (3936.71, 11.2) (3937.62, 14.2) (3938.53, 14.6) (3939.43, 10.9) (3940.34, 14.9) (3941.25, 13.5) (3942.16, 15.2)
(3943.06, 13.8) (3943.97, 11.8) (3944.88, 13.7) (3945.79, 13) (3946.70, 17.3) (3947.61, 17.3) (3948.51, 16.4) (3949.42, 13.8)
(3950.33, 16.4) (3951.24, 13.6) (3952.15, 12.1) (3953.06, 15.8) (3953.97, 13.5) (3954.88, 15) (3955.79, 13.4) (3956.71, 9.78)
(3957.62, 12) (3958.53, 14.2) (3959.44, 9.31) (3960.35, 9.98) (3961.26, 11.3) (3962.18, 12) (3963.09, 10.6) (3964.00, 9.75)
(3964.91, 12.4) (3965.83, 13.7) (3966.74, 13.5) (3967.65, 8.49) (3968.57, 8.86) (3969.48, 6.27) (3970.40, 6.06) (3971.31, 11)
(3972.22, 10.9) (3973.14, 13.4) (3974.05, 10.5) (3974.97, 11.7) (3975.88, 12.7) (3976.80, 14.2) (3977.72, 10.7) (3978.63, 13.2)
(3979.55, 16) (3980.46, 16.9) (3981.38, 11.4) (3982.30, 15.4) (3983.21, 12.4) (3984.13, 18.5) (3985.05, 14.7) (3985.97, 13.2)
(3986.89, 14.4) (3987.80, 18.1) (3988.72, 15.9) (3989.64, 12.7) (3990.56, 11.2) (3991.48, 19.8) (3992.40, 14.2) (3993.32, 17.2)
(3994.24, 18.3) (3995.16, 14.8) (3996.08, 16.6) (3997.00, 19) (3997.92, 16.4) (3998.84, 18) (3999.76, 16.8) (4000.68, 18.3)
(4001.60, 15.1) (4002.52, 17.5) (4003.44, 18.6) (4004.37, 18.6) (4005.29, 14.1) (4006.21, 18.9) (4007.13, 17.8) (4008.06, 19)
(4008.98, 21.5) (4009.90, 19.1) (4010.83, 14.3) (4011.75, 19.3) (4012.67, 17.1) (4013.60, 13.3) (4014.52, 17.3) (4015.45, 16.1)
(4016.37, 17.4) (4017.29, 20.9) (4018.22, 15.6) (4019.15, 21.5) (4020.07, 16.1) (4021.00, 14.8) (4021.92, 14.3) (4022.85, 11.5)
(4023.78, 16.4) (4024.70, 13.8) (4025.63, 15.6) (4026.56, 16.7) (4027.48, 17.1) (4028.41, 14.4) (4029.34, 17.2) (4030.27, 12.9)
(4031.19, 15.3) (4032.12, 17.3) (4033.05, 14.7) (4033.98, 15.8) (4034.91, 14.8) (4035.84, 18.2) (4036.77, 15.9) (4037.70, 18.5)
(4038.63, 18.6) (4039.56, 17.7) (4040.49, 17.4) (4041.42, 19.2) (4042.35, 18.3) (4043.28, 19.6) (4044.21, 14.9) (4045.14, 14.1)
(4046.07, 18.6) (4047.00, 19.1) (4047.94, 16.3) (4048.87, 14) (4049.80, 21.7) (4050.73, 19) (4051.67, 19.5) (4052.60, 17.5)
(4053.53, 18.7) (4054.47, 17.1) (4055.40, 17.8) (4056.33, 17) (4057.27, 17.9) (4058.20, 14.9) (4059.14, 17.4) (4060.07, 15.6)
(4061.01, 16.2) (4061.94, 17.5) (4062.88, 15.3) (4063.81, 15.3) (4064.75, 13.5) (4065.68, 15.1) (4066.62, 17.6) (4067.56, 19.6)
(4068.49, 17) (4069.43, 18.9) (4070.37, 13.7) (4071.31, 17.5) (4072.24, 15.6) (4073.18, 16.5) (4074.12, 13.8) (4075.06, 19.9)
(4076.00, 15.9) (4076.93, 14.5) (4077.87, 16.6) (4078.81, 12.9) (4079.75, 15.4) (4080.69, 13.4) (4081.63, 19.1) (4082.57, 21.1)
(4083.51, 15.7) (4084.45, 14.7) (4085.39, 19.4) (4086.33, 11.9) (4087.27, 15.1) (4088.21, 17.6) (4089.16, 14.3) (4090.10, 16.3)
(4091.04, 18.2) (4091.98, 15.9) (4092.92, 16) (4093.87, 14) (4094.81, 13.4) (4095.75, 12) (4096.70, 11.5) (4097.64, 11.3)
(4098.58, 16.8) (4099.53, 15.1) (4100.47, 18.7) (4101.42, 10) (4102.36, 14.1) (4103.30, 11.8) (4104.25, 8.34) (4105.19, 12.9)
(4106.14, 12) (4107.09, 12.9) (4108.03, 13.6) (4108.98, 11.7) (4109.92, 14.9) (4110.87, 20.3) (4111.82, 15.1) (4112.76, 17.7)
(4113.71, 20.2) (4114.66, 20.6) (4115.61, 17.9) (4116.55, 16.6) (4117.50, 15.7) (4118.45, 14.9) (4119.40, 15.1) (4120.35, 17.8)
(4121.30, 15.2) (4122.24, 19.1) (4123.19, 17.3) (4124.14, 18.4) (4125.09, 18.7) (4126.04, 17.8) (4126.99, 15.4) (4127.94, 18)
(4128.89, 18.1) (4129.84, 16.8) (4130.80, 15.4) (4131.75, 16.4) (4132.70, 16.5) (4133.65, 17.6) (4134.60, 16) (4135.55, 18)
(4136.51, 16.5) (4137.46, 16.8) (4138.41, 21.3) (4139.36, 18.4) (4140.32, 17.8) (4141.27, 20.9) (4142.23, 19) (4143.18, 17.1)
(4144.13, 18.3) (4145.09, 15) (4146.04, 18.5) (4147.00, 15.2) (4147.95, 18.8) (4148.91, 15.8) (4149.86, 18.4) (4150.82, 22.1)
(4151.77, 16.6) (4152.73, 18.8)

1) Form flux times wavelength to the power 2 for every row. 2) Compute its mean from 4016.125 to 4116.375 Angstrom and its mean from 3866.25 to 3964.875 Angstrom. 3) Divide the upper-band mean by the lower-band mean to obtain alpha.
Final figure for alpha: 1.3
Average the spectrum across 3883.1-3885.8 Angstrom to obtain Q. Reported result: 9.23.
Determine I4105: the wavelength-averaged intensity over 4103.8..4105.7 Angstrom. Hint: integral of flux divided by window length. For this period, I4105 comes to 10.7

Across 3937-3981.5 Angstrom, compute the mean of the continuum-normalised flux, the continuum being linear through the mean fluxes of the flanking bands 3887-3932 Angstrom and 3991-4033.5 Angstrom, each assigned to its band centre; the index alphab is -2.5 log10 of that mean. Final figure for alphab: 0.20 mag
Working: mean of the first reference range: 13.8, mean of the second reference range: 16.7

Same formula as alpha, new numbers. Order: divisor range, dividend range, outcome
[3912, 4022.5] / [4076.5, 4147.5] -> 1.20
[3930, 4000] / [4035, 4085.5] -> 1.34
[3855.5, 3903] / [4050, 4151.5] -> 1.39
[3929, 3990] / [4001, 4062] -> 1.38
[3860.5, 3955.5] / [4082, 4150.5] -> 1.33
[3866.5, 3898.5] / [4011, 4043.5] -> 1.41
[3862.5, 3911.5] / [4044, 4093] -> 1.37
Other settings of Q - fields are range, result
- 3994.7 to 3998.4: 16.7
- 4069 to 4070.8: 16.3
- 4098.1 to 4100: 15.9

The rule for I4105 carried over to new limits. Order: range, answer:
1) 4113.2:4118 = 18.2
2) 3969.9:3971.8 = 8.55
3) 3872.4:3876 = 13.7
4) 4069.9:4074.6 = 15.4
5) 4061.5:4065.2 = 15.4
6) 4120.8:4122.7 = 17.2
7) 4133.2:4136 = 17.2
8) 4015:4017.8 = 18.1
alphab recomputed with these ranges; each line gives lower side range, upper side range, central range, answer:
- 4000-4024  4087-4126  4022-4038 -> 0.08 mag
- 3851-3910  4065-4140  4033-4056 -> -0.15 mag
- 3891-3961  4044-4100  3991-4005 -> -0.16 mag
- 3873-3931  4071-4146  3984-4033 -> -0.11 mag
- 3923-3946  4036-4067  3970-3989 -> 0.09 mag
